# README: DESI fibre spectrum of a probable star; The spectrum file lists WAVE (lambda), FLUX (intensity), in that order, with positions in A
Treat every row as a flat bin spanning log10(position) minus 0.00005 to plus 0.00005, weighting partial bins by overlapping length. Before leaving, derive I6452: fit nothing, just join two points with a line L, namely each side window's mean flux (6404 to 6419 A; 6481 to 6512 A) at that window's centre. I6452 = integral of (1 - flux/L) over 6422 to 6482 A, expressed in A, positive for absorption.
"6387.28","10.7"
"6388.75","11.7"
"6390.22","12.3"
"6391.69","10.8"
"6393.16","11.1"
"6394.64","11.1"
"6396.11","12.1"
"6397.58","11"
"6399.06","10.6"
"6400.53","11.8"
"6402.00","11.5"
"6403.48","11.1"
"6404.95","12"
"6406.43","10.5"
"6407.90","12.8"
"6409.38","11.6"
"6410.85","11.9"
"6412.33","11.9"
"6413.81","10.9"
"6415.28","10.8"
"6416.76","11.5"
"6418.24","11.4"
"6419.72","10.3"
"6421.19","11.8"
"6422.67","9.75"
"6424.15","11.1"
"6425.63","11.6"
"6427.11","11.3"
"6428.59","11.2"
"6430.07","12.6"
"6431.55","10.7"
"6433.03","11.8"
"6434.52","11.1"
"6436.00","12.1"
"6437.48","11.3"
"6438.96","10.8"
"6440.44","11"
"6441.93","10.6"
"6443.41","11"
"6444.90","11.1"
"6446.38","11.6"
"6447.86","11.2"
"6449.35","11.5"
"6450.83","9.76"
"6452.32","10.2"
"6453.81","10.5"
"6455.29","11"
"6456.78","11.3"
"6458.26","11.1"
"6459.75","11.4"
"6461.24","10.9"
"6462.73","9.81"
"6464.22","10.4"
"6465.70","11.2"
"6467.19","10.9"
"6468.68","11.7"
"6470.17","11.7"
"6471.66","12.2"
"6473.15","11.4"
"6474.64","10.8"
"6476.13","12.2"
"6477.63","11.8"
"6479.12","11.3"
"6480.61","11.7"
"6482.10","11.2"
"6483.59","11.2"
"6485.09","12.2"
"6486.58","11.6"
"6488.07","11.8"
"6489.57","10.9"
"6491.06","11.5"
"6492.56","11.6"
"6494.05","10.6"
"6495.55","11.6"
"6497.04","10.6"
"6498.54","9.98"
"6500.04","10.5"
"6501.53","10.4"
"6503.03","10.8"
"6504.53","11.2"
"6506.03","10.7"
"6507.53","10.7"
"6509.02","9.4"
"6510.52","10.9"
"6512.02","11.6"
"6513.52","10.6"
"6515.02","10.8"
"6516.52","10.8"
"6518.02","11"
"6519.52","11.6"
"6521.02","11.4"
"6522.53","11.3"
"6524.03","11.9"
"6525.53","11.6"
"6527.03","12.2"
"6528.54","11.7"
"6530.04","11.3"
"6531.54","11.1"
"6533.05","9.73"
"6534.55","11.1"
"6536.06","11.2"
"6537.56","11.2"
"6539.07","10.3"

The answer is 0.5 A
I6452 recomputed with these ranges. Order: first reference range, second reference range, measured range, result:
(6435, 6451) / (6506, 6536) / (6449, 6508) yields 0.1 A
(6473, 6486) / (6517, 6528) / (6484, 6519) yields 1.8 A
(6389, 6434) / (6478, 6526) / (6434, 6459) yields 0.6 A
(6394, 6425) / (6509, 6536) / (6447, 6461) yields 0.4 A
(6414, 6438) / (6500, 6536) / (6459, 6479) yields -0.2 A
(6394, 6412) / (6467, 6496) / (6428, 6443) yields 0.3 A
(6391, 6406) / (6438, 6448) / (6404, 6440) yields -0.6 A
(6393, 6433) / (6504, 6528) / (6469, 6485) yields -0.5 A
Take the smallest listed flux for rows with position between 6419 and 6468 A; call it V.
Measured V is 9.75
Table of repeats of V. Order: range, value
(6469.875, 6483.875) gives 10.8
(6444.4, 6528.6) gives 9.4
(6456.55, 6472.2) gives 9.81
